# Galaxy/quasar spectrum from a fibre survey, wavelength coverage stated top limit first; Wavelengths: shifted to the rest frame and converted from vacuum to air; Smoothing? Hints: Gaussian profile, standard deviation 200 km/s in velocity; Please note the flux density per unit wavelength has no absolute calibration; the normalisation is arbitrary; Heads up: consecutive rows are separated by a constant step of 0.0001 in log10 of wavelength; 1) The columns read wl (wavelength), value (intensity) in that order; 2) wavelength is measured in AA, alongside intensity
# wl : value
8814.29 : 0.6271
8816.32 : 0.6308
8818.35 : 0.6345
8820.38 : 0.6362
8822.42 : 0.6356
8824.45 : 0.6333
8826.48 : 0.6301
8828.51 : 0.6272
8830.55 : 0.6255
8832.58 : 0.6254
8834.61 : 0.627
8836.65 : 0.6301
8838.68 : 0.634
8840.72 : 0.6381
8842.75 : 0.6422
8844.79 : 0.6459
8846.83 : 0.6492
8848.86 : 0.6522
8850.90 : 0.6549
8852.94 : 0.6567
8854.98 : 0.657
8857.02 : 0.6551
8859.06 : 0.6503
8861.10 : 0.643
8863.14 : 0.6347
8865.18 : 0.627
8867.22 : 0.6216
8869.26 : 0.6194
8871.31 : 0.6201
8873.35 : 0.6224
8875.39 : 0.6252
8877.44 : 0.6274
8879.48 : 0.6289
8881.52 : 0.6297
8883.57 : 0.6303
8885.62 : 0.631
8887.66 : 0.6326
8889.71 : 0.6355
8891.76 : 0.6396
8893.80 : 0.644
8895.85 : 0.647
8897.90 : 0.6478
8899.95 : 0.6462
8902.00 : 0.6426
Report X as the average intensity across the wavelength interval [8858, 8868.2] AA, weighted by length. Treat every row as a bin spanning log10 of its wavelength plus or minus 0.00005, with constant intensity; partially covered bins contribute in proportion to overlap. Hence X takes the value 0.636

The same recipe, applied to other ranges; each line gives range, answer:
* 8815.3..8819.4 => 0.633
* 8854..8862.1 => 0.651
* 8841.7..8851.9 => 0.649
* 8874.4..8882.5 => 0.628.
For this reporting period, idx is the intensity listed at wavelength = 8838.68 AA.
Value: 0.634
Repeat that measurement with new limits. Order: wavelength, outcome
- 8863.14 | 0.6347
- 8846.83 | 0.6492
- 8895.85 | 0.647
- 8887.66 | 0.6326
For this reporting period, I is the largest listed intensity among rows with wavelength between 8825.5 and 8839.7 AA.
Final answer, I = 0.634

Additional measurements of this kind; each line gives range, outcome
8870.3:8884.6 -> 0.6303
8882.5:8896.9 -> 0.647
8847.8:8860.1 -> 0.657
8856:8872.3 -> 0.6551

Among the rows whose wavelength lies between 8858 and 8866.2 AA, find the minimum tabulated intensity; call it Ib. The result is 0.627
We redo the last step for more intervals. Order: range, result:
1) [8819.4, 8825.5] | 0.6333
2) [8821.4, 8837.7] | 0.6254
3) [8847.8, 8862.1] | 0.643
